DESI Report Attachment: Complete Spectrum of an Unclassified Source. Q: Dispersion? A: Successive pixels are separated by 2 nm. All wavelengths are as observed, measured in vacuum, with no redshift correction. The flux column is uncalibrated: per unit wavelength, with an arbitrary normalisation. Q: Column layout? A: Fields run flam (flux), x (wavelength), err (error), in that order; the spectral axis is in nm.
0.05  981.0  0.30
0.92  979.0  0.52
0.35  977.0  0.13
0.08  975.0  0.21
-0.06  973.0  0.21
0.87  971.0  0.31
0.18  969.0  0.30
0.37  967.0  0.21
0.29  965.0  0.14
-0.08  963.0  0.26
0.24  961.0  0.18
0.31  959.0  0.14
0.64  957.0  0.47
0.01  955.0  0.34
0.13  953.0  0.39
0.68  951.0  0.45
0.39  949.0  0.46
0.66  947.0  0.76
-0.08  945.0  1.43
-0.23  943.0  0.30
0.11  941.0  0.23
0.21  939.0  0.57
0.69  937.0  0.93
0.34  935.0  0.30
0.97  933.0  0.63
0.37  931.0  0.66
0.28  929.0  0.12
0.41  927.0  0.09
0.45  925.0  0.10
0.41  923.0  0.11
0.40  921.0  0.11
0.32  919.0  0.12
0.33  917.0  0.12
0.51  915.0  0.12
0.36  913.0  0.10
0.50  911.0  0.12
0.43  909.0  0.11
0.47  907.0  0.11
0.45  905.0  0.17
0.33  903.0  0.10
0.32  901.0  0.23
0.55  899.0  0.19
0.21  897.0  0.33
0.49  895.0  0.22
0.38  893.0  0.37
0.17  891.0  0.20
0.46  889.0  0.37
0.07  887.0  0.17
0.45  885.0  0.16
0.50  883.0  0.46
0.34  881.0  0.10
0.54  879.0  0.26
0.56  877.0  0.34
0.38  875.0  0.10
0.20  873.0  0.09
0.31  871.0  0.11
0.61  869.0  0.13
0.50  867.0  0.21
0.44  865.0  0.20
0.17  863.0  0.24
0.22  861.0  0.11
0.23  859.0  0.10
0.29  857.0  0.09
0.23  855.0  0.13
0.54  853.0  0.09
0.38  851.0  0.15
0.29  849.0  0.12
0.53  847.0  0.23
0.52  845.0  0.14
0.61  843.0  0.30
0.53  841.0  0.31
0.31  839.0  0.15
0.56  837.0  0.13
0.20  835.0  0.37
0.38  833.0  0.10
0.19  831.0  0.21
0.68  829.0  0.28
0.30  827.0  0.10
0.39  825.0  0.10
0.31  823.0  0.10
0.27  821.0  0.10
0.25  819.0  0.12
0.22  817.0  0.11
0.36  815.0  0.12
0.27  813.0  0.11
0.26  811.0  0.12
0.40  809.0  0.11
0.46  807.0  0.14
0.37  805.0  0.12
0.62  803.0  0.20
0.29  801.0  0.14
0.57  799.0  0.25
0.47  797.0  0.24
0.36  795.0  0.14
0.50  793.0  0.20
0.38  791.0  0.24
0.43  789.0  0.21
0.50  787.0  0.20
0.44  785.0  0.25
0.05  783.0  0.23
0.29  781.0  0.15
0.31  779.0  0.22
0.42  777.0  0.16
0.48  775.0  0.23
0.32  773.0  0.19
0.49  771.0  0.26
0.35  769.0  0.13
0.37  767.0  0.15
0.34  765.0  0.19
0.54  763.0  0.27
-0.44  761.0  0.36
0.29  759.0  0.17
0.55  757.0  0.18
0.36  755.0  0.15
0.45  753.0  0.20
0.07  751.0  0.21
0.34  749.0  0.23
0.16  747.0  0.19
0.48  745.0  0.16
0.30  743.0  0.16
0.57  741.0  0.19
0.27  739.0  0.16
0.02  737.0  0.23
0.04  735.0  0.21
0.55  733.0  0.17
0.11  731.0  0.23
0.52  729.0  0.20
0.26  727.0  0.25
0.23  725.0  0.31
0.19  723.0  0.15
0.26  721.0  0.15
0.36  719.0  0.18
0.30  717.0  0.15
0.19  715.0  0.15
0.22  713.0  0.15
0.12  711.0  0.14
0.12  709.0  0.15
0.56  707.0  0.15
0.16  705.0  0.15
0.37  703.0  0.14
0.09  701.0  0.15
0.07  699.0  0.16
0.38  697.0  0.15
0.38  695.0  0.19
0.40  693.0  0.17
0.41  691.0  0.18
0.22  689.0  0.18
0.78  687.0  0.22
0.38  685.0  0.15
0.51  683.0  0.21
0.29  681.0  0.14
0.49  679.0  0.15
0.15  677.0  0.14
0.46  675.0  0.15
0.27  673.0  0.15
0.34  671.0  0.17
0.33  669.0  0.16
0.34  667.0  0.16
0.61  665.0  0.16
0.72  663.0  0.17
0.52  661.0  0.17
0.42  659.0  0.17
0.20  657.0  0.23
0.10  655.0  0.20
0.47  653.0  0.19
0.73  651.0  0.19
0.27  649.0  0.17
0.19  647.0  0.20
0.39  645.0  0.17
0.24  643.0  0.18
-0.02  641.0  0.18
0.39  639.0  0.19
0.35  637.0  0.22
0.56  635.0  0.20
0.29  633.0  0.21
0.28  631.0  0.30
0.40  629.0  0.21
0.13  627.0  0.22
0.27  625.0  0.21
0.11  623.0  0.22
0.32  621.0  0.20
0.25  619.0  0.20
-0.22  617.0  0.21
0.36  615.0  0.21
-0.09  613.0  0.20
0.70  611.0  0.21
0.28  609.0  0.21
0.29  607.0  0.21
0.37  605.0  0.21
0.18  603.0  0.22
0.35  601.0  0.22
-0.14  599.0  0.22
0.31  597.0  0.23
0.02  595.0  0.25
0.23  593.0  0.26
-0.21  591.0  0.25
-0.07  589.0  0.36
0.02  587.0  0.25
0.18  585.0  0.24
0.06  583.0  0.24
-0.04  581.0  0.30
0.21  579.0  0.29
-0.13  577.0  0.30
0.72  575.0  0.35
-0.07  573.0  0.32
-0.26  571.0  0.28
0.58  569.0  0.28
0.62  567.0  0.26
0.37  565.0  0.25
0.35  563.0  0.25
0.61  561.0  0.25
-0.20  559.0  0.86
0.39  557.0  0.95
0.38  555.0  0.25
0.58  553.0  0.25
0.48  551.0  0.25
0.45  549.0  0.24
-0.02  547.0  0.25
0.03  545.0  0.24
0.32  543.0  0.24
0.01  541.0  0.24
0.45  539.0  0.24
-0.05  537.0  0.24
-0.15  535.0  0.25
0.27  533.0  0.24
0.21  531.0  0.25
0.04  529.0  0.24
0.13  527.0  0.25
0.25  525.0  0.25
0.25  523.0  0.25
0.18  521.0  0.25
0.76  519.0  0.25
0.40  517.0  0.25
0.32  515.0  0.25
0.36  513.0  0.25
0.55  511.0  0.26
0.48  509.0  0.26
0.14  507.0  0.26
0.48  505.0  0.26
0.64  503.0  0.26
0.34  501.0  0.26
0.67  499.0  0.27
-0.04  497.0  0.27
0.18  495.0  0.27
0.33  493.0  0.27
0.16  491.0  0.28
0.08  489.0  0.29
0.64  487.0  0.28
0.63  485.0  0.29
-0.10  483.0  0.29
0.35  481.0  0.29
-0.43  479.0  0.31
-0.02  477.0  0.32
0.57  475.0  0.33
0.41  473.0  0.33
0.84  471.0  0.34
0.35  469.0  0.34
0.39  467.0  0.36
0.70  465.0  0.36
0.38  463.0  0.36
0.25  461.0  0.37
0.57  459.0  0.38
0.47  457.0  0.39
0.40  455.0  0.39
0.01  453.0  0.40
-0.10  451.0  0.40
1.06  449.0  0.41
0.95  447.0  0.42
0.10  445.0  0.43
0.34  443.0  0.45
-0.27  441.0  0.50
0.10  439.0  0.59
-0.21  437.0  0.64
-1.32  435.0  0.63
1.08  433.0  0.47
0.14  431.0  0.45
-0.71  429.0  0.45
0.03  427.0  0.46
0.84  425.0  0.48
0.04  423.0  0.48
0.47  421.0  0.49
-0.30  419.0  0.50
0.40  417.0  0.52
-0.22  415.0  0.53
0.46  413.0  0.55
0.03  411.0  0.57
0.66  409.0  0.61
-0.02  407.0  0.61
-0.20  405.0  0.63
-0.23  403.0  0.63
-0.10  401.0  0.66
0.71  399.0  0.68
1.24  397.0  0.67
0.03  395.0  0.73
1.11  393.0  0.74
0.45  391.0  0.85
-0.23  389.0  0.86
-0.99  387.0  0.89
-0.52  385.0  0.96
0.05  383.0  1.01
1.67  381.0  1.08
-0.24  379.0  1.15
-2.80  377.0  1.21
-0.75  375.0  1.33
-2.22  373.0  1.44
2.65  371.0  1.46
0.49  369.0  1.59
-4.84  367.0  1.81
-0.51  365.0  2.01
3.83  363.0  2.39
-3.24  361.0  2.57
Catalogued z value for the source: 0.70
